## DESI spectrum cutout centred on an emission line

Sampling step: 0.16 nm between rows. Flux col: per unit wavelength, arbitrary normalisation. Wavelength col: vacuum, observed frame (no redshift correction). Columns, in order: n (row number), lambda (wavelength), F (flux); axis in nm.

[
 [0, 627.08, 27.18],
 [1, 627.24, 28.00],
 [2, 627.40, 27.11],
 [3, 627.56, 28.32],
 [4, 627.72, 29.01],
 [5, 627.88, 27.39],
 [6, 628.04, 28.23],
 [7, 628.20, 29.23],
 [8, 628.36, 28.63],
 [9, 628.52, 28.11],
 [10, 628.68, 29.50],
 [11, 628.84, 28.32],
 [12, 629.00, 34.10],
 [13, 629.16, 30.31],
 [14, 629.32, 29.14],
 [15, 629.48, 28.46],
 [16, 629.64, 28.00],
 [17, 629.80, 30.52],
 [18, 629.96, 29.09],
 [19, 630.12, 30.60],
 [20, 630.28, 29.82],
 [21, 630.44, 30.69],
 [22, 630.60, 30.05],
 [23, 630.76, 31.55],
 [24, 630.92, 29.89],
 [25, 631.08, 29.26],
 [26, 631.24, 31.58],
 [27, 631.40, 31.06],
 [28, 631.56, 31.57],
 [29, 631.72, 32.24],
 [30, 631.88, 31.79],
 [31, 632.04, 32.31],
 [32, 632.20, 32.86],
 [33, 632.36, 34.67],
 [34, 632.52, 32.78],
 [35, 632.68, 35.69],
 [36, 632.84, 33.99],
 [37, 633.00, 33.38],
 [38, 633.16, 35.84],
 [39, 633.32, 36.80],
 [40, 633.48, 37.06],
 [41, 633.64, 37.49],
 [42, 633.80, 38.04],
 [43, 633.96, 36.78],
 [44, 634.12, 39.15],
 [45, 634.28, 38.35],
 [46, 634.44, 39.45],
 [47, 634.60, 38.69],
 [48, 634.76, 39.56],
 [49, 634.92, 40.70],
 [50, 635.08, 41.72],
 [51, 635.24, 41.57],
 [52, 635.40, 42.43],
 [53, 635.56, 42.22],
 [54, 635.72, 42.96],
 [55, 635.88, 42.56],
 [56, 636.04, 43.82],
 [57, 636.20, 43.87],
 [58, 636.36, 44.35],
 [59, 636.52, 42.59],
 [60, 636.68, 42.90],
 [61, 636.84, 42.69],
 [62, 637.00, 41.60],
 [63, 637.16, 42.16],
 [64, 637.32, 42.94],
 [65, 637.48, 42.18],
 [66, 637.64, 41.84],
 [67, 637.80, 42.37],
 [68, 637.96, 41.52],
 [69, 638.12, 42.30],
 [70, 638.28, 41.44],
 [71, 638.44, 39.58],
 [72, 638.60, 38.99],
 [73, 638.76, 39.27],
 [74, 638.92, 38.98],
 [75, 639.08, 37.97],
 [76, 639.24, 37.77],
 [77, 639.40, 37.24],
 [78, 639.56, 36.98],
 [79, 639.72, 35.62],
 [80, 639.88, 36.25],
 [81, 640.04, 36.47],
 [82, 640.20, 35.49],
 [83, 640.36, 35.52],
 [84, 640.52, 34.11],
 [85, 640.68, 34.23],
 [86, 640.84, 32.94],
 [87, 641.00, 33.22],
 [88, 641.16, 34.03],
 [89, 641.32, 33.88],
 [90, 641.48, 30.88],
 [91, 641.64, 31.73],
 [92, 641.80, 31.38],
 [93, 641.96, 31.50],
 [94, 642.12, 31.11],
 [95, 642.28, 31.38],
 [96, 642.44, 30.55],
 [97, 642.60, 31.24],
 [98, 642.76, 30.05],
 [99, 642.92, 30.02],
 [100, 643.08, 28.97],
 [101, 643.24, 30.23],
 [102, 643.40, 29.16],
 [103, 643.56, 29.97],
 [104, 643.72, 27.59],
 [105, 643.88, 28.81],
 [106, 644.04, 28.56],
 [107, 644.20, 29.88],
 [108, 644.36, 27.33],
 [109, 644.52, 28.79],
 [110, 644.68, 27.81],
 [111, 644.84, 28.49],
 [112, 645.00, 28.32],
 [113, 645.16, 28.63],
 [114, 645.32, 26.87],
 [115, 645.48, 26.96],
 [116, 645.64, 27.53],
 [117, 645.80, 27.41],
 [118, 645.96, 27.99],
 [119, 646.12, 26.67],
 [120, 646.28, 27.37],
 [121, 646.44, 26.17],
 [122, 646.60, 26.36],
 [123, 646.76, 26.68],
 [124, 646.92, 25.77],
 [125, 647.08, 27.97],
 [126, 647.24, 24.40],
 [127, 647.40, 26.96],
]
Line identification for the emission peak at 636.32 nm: Mg II 2798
